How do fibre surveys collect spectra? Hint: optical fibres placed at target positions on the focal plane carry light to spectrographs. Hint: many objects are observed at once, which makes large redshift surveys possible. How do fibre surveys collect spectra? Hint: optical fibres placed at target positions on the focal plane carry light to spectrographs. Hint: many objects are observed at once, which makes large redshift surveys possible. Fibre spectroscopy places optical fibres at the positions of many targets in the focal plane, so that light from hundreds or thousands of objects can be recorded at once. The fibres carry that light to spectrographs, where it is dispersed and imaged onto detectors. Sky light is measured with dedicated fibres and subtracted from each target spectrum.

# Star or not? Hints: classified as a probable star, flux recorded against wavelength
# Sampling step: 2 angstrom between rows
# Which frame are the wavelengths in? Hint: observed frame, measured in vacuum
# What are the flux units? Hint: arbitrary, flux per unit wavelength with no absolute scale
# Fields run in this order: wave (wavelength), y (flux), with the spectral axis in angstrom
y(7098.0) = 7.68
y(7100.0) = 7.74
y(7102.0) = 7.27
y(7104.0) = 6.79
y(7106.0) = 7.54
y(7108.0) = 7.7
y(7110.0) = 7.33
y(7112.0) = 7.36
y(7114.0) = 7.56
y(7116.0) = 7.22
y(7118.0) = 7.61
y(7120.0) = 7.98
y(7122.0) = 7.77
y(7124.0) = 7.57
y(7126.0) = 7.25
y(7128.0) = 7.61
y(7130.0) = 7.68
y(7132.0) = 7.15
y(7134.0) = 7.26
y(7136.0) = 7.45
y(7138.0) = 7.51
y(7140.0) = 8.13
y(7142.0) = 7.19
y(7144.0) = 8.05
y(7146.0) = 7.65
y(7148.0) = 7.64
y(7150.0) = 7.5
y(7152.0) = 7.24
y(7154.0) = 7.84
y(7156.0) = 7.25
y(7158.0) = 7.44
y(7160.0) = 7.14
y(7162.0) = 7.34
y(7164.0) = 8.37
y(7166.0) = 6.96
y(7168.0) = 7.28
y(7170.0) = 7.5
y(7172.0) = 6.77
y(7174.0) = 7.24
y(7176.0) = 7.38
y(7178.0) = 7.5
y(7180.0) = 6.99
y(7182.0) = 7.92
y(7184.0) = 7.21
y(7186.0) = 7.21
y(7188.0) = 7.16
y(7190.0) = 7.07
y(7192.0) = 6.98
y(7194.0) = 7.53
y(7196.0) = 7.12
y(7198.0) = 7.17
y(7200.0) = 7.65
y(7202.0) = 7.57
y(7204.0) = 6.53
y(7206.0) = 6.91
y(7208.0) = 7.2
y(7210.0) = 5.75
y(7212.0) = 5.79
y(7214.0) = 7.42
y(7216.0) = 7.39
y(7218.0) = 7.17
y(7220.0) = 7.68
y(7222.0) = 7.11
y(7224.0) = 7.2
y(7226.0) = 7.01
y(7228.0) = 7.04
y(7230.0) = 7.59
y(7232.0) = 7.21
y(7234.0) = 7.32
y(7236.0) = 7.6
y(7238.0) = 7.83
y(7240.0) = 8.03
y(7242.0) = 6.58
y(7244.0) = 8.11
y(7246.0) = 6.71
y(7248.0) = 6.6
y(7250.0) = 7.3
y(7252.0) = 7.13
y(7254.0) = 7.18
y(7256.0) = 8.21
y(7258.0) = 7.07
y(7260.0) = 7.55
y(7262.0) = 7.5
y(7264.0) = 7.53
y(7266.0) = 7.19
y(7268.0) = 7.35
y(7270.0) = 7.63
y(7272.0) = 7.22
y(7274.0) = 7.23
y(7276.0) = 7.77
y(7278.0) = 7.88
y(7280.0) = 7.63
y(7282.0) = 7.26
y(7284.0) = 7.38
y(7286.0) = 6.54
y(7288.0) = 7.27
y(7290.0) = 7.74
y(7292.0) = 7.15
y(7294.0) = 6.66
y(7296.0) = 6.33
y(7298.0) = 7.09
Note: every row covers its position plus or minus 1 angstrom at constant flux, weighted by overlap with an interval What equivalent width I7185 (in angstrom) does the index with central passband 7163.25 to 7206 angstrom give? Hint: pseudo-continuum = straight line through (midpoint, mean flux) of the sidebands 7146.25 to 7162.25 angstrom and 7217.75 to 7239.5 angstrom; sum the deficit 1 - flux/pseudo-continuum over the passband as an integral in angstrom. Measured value 0.8 angstrom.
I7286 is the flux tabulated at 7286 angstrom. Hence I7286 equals 6.54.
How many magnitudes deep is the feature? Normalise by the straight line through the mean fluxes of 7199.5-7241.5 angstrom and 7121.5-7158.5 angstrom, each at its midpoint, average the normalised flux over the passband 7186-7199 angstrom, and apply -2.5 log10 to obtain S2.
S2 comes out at 0.02 mag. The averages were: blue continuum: 7.53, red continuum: 7.18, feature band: 7.17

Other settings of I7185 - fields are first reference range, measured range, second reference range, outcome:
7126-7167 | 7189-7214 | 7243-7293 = 1.6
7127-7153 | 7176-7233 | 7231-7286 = 2.4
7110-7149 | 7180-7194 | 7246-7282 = 0.4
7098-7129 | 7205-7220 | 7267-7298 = 1.0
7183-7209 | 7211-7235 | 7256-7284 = 0.4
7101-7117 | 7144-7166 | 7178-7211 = -0.9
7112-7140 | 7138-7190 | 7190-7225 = -0.8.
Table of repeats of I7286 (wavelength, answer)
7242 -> 6.58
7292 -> 7.15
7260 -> 7.55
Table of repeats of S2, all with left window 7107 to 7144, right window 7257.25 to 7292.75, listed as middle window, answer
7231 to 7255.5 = 0.01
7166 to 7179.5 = 0.04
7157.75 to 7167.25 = 0.01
